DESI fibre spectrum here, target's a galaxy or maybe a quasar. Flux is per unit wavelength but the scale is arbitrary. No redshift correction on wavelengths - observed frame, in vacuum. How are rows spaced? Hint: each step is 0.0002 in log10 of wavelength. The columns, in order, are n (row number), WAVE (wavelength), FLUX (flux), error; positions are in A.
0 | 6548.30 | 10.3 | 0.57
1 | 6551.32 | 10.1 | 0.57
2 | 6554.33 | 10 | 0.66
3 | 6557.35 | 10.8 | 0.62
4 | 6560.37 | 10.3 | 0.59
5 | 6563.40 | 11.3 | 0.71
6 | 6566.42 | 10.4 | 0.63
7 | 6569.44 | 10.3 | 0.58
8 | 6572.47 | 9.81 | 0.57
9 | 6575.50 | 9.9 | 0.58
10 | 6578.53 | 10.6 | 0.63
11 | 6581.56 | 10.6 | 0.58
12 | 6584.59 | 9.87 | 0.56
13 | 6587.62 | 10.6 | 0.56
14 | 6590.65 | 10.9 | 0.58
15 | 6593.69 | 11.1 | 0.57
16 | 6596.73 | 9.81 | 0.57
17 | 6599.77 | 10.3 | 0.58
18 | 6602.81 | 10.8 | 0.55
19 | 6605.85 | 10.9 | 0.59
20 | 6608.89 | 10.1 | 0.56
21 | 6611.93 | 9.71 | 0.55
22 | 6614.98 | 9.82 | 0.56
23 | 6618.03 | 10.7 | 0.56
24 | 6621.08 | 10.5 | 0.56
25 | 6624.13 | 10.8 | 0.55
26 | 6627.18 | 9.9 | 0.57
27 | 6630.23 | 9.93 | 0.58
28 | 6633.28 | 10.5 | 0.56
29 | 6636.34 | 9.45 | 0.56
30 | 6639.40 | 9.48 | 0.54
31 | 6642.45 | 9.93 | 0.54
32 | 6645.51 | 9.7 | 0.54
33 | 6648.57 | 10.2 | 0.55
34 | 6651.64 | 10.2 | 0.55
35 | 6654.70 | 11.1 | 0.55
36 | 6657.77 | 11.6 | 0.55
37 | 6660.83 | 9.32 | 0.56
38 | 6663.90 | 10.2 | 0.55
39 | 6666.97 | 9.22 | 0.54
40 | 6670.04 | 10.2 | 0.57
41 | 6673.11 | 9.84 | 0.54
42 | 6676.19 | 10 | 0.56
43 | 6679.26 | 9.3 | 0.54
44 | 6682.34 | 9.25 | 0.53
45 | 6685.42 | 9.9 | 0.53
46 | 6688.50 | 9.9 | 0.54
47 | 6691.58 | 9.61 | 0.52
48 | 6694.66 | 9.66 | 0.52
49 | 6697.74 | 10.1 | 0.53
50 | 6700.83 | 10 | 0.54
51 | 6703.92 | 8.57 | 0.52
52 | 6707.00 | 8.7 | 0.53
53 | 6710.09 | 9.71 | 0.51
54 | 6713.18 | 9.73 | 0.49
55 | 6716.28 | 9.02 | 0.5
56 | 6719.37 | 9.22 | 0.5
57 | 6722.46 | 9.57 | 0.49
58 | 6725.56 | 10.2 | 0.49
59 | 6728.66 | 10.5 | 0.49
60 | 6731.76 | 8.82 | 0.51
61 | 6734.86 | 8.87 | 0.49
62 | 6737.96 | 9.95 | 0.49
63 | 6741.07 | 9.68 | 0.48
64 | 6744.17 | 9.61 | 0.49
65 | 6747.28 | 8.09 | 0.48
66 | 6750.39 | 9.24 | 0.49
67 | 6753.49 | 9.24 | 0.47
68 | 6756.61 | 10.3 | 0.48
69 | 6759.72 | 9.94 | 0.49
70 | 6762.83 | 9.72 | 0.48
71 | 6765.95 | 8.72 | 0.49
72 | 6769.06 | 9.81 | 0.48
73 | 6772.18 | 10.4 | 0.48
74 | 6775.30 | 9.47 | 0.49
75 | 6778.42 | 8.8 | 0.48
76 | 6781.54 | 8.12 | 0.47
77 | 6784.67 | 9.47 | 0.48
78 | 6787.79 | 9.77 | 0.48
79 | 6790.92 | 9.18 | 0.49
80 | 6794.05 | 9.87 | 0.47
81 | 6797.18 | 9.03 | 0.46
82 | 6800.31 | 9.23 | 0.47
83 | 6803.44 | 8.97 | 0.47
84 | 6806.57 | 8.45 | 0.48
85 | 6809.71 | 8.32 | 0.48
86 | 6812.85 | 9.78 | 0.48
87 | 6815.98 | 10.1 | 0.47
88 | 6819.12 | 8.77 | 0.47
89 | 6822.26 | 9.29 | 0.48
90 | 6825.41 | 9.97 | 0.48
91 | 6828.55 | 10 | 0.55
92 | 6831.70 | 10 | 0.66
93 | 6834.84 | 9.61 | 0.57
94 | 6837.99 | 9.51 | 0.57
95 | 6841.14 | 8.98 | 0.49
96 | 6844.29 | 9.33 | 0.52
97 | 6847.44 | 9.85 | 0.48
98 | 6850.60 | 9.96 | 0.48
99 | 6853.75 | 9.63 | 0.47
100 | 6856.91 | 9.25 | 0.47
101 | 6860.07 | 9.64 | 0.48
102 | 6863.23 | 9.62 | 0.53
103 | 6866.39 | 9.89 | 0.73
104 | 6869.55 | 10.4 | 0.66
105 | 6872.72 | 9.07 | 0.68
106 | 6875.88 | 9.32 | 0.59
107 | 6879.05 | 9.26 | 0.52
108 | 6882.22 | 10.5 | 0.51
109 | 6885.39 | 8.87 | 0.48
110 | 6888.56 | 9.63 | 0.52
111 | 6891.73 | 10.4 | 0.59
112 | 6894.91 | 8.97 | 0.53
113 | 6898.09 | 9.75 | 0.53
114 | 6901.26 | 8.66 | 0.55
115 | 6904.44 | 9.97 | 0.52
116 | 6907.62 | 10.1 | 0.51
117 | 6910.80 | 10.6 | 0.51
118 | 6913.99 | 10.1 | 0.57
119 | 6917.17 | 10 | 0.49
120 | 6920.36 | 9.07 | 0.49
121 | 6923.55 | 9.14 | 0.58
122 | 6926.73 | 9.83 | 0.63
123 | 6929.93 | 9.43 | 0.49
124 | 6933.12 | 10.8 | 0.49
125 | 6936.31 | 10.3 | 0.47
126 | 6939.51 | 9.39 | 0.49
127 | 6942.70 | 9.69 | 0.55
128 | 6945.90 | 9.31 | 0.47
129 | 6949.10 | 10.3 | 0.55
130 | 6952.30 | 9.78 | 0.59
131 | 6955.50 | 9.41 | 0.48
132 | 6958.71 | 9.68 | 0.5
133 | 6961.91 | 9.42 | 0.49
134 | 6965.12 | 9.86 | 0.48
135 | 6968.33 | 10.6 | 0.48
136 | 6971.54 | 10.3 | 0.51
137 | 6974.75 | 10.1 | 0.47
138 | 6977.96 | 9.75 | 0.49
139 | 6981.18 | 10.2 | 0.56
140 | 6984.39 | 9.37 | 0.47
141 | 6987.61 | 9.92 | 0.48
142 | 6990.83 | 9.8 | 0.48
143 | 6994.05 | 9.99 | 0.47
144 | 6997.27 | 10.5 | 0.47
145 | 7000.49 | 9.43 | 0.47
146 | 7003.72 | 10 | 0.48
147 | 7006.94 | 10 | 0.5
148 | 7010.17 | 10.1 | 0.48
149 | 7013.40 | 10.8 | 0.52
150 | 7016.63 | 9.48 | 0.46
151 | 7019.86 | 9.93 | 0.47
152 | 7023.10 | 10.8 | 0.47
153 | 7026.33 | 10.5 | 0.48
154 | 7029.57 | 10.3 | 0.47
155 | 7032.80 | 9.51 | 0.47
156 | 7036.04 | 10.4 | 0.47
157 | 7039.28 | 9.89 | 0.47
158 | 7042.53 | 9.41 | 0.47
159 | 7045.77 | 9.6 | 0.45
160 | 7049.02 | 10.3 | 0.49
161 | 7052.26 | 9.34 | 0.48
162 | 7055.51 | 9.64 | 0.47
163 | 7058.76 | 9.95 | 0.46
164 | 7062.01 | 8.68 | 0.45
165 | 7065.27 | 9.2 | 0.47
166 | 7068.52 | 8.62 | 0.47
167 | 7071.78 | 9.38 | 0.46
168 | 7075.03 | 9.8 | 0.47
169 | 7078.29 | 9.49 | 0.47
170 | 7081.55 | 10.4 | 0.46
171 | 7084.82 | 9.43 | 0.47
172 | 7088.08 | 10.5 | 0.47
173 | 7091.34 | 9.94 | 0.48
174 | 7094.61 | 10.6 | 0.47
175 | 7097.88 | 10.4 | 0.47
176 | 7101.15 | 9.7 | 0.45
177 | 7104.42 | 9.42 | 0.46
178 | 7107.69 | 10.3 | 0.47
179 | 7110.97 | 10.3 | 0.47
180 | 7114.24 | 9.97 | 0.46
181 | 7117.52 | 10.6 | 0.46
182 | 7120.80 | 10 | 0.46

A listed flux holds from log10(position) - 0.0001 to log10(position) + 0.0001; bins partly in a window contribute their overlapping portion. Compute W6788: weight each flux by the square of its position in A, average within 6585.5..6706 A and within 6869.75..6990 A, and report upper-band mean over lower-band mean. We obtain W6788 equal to 1.05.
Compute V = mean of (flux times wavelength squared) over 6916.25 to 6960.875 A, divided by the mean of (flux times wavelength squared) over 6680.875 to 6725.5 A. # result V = 1.1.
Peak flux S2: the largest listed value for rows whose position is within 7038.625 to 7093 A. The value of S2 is 10.5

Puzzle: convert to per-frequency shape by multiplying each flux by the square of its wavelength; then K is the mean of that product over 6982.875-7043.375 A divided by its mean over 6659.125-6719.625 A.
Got 1.1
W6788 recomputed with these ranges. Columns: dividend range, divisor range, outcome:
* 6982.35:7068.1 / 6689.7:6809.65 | 1.14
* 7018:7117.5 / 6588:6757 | 1.12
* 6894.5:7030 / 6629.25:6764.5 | 1.10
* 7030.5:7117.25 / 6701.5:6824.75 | 1.15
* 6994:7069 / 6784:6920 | 1.09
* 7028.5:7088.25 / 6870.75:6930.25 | 1.05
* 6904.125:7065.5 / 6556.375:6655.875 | 1.07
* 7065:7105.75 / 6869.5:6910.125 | 1.08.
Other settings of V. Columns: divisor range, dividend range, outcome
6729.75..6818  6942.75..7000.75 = 1.12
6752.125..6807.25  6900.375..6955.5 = 1.09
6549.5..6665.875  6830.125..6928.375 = 1.01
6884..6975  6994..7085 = 1.04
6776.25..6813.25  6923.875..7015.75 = 1.15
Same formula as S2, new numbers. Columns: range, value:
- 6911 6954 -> 10.8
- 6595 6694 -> 11.6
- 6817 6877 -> 10.4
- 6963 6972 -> 10.6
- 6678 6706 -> 10.1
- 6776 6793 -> 9.77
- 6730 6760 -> 10.3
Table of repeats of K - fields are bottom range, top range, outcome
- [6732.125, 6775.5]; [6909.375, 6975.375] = 1.10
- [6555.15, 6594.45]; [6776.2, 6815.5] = 0.93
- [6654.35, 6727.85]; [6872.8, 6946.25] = 1.06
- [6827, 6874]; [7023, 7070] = 1.06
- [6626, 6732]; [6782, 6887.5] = 1.01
